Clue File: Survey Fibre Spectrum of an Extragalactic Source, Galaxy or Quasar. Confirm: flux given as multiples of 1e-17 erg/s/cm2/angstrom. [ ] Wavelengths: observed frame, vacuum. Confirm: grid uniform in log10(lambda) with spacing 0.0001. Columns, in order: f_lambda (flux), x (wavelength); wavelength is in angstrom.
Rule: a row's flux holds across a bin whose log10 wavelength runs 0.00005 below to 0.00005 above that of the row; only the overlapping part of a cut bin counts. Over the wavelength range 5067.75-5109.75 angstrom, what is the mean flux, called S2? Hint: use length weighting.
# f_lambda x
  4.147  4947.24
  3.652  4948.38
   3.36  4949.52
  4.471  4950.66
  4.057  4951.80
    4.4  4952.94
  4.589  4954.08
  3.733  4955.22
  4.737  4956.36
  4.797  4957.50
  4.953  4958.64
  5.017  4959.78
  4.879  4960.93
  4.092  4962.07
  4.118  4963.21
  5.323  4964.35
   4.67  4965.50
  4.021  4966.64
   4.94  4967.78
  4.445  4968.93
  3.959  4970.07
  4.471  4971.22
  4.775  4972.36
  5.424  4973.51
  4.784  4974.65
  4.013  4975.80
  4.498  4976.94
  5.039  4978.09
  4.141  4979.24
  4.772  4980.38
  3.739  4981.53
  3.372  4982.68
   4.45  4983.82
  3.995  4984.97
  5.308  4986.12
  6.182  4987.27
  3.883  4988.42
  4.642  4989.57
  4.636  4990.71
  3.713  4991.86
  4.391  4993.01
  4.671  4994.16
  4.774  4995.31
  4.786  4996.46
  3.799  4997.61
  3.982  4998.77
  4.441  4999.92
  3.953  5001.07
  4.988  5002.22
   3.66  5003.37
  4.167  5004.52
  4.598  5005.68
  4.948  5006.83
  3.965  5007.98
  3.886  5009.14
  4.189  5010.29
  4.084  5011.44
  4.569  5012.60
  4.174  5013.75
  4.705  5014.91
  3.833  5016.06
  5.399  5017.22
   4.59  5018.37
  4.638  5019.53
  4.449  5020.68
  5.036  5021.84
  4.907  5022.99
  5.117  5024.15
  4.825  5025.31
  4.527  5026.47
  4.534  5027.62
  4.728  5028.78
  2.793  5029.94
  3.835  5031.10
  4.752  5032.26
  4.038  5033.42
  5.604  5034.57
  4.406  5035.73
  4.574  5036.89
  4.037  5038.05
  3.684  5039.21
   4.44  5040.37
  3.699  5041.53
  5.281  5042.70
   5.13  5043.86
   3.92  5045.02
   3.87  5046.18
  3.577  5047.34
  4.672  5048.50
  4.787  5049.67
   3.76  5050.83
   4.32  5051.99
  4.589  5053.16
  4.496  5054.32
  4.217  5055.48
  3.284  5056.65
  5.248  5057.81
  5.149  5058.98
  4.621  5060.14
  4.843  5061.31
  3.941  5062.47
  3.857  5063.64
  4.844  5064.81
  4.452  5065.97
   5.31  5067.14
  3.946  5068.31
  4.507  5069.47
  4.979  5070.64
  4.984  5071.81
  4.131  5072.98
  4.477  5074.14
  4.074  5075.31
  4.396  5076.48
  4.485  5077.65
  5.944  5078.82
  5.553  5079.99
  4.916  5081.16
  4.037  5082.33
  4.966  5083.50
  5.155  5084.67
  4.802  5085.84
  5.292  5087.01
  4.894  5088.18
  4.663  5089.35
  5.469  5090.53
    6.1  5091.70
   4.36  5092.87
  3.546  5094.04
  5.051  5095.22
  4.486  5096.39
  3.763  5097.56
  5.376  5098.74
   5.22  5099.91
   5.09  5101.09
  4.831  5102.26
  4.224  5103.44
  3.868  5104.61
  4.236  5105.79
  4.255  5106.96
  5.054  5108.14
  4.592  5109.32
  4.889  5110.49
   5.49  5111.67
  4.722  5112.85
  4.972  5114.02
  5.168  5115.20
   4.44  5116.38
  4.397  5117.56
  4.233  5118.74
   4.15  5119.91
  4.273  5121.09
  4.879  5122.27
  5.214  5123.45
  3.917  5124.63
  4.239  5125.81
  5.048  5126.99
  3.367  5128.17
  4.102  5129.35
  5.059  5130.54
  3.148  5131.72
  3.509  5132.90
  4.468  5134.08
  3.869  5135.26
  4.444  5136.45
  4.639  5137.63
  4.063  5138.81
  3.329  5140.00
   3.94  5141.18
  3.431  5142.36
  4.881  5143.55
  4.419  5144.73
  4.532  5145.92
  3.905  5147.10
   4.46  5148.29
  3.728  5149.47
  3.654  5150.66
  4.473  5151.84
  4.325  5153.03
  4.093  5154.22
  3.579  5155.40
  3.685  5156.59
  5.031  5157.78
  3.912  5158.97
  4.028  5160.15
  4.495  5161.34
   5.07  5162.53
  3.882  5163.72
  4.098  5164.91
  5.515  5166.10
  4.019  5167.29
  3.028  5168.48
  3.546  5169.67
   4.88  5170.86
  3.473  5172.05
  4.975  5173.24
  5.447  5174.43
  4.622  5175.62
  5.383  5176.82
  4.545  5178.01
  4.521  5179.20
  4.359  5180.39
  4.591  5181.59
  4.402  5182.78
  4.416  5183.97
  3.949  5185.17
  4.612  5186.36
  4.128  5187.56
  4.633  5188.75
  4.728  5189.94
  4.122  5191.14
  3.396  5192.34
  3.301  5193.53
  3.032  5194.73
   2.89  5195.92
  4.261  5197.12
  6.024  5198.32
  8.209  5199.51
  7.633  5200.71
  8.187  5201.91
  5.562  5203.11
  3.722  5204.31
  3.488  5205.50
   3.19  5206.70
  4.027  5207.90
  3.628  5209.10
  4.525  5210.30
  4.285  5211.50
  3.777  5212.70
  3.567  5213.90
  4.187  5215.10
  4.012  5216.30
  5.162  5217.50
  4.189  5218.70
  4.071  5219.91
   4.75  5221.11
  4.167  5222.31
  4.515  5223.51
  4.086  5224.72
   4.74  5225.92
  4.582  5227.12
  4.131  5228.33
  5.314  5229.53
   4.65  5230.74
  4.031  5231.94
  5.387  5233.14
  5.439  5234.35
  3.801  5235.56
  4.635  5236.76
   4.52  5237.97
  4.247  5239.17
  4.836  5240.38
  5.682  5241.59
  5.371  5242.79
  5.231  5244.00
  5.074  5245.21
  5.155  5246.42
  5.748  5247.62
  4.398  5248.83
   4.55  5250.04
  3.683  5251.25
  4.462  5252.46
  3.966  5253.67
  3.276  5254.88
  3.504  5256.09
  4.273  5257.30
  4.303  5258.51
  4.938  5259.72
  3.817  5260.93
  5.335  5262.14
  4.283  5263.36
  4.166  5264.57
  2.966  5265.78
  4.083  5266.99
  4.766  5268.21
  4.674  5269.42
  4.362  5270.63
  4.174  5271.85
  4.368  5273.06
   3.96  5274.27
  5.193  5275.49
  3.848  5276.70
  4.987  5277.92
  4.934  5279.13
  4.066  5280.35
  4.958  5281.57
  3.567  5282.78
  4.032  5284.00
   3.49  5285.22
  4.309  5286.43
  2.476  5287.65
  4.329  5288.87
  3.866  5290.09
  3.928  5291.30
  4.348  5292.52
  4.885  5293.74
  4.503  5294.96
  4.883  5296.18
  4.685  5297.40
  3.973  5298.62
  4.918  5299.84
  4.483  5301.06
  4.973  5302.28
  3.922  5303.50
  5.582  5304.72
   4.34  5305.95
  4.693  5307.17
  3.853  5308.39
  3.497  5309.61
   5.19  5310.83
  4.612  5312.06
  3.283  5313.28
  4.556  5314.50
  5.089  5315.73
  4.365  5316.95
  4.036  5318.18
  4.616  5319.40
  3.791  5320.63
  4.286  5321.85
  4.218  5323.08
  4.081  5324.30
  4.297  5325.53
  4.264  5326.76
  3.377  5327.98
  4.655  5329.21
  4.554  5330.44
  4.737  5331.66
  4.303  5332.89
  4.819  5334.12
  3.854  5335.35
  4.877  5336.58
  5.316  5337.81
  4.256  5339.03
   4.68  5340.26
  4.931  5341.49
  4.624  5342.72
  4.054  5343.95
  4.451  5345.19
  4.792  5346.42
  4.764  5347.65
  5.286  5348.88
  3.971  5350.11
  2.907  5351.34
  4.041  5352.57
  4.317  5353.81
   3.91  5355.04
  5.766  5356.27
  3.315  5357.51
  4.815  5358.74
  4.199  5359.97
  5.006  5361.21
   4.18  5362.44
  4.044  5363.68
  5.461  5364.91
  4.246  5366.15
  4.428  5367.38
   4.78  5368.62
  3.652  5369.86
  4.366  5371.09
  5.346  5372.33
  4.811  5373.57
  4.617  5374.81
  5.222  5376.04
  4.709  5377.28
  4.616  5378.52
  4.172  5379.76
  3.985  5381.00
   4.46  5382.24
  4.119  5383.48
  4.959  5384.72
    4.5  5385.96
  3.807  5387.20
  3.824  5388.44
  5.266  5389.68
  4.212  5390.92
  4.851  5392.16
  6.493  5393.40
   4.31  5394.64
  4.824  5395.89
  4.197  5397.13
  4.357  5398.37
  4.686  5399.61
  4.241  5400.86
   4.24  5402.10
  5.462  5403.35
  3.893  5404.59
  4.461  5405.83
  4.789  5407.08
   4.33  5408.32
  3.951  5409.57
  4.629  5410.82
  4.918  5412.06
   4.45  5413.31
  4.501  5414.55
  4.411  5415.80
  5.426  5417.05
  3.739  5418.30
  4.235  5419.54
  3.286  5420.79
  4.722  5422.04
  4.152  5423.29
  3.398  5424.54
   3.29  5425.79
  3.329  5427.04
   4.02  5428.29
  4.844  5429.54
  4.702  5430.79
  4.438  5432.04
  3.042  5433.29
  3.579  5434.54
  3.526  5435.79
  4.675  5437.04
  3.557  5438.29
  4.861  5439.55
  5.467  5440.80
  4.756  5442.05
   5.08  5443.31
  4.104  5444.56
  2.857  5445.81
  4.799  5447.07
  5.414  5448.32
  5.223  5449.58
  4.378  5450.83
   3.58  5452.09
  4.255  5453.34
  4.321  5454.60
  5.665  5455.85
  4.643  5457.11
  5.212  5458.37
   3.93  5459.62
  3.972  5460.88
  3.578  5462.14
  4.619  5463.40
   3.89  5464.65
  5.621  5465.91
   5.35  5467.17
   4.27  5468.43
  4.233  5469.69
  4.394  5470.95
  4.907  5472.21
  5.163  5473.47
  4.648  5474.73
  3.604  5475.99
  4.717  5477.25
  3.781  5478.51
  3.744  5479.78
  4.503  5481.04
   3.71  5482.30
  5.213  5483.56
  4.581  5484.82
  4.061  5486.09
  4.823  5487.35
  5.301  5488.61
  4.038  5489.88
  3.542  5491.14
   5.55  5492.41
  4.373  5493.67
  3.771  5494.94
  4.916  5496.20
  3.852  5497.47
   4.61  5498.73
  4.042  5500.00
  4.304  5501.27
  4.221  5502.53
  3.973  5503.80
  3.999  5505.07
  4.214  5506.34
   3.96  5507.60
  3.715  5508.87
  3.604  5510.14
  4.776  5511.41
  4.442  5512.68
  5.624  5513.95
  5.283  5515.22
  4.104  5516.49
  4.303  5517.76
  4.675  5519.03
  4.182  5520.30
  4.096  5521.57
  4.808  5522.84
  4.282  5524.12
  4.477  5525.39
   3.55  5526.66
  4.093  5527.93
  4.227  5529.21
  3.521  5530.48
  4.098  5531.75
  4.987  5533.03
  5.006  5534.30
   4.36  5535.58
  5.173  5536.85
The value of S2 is 4.72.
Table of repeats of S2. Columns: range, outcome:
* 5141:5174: 4.19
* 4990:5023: 4.41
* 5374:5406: 4.56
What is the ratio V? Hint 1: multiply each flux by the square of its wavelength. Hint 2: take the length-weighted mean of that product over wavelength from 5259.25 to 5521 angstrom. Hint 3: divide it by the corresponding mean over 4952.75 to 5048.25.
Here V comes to 1.1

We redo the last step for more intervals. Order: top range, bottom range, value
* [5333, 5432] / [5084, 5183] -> 1.10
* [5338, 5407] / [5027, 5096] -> 1.12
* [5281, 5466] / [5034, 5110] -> 1.07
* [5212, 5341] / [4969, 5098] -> 1.07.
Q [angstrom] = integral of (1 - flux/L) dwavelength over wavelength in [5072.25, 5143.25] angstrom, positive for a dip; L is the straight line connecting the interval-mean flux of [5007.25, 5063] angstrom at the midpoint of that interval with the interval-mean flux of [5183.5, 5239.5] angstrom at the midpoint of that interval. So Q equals -1.5 angstrom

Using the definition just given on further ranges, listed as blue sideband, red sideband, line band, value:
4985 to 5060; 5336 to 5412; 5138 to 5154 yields 1.32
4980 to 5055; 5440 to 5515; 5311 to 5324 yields 0.35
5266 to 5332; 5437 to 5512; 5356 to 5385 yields -1.16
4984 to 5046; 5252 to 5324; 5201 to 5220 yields -0.32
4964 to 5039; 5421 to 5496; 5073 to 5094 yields -1.96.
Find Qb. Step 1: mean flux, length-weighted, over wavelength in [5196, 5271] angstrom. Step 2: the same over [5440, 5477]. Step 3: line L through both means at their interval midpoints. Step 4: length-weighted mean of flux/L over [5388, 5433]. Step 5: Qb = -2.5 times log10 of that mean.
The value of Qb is 0.04 mag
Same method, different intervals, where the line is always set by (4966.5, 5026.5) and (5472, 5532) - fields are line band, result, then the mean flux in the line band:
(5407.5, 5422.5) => -0.01 mag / 4.39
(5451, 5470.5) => -0.03 mag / 4.47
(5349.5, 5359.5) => 0.06 mag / 4.13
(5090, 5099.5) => -0.08 mag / 4.78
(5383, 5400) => -0.06 mag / 4.61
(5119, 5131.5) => 0.01 mag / 4.38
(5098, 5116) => -0.08 mag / 4.79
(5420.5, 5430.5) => 0.11 mag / 3.93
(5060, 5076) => -0.01 mag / 4.49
